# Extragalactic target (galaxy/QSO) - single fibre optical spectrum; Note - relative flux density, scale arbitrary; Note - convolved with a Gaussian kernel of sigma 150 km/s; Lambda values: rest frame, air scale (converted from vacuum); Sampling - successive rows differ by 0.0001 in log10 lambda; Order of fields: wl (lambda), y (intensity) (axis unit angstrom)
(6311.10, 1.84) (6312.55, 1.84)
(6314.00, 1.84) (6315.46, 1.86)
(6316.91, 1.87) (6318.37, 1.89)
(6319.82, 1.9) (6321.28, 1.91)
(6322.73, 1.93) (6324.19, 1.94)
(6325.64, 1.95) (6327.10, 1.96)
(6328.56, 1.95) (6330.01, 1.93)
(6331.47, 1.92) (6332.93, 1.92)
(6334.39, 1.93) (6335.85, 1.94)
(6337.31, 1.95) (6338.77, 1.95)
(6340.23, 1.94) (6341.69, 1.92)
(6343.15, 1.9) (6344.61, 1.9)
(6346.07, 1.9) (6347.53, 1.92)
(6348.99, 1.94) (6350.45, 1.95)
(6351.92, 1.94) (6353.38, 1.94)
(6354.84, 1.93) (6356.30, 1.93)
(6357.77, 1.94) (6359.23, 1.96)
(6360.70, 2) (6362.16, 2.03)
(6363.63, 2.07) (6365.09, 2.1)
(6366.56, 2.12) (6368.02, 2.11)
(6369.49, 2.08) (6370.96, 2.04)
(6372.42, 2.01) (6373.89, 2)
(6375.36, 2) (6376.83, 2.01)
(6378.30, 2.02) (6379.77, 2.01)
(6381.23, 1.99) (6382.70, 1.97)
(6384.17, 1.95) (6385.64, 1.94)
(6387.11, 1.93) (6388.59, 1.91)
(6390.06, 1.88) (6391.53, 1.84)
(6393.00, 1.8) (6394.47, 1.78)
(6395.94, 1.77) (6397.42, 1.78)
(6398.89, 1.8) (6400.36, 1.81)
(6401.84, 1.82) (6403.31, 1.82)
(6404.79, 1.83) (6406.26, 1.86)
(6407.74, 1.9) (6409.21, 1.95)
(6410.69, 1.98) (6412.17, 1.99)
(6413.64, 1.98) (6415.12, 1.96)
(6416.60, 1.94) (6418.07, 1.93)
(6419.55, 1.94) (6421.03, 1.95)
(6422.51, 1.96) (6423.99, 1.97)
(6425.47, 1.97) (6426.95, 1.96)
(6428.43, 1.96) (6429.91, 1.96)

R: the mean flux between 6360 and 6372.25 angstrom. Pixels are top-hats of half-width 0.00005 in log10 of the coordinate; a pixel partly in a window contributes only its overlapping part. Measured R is 2.07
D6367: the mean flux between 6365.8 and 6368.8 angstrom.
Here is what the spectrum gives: 2.11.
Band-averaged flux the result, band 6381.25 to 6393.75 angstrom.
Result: 1.91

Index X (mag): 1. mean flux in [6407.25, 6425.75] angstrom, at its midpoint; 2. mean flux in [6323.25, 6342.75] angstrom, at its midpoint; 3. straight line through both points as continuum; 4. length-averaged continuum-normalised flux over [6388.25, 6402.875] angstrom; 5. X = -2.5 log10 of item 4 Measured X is 0.077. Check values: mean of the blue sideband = 1.94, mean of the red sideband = 1.96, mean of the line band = 1.82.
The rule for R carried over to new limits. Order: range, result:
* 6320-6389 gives 1.97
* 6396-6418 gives 1.88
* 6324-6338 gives 1.94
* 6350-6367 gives 1.99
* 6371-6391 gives 1.97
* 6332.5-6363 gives 1.94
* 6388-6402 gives 1.82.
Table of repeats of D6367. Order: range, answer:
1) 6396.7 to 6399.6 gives 1.79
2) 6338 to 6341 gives 1.94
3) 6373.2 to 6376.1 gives 2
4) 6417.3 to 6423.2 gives 1.95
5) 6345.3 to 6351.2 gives 1.93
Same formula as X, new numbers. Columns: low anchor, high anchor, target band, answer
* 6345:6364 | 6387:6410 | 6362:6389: -0.06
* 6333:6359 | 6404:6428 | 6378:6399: 0.03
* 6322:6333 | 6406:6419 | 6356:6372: -0.05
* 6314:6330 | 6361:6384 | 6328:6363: 0.02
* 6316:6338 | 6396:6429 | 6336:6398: -0.02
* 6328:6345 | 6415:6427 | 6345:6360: 0.00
